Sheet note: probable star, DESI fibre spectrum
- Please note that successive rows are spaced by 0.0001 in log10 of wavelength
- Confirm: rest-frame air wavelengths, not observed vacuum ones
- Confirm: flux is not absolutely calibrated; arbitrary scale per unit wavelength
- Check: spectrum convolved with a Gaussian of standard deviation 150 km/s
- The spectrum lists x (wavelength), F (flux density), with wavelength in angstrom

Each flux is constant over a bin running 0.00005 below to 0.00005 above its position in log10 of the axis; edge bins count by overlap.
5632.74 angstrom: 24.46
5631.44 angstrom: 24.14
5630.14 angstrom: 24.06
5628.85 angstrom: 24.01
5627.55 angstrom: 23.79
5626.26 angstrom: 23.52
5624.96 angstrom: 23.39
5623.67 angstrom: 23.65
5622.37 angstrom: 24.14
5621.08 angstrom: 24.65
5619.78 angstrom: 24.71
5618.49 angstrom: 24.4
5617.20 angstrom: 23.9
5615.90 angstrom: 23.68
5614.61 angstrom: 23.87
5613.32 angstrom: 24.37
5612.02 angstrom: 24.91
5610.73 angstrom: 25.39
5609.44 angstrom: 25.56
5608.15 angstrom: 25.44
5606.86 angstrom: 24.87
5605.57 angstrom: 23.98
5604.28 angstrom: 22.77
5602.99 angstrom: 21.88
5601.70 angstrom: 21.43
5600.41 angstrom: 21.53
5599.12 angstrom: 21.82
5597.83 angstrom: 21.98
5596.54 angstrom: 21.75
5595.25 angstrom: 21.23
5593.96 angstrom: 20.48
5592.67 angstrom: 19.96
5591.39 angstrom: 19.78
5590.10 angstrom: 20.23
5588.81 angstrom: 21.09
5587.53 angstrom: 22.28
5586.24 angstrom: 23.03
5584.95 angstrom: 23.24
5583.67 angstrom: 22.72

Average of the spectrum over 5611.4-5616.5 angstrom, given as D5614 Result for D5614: 24.2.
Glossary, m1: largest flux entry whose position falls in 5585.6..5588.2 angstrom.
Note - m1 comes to 23.03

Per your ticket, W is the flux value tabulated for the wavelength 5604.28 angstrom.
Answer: 22.77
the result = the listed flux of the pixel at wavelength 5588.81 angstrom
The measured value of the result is 21.09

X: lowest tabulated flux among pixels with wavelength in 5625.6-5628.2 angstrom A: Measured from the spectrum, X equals 23.52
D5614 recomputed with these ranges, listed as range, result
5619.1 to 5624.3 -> 24.3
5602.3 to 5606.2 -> 22.9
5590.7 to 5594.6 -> 20.1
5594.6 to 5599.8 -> 21.7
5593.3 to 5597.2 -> 21.1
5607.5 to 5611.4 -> 25.5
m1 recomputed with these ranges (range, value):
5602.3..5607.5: 24.87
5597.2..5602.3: 21.98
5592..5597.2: 21.75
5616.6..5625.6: 24.71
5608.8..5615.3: 25.56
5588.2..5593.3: 21.09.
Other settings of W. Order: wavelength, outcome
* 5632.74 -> 24.46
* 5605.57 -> 23.98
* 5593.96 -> 20.48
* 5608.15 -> 25.44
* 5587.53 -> 22.28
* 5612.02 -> 24.91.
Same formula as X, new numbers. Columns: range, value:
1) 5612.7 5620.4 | 23.68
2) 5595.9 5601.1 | 21.53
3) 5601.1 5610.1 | 21.43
